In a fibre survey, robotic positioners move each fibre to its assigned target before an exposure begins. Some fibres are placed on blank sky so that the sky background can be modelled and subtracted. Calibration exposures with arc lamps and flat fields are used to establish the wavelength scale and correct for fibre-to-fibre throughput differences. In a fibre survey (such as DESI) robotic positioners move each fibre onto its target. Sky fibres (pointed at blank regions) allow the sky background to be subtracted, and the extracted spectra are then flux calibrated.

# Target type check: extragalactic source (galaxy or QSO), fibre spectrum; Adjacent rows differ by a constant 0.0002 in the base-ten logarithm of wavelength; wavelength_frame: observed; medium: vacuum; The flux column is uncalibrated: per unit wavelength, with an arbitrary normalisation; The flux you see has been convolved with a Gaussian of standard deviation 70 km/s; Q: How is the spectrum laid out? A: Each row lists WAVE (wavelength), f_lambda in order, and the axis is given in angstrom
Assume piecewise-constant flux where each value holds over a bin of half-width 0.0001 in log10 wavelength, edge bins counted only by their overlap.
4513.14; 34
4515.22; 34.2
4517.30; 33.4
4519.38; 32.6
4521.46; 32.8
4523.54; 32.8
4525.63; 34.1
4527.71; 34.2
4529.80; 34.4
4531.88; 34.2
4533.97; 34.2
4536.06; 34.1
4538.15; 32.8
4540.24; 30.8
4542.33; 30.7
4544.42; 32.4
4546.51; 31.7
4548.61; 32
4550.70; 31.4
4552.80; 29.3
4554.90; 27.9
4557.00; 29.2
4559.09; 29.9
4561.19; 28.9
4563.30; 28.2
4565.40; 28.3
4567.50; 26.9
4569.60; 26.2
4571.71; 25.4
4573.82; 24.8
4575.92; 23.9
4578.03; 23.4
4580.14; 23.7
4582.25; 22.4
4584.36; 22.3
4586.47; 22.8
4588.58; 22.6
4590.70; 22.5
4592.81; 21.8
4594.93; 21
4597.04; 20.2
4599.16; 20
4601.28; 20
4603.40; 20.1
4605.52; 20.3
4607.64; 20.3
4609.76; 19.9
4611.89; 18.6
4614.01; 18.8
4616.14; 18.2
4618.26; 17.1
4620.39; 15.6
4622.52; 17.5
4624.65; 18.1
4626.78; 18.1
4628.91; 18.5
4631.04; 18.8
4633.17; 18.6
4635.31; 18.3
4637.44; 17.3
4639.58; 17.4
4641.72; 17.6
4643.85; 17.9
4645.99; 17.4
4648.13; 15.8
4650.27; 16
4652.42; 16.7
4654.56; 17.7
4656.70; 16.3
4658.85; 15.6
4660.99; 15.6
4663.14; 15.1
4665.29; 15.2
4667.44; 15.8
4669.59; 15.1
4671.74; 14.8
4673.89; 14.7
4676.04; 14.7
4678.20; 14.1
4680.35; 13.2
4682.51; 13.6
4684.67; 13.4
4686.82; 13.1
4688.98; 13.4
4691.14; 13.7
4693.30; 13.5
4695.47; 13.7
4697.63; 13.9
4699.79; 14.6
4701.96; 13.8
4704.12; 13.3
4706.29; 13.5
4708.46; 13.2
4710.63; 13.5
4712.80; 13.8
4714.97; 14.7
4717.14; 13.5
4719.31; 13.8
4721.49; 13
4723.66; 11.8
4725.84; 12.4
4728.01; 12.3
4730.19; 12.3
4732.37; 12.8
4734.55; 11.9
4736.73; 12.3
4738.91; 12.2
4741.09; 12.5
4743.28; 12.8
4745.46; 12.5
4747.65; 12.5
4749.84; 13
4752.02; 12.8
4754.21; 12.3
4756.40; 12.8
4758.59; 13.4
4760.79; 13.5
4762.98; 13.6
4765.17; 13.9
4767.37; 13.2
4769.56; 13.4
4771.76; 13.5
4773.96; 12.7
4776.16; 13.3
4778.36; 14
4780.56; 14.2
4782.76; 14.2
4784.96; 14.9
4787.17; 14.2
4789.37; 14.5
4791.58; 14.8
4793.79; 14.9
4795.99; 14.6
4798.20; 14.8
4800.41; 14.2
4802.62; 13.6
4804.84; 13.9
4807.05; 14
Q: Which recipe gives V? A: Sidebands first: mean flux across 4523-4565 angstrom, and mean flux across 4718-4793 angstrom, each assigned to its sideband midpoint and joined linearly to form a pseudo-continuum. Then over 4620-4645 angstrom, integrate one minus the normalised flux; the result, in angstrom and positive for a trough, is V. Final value 6.3 angstrom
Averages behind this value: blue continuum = 31.6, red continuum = 13.2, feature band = 17.9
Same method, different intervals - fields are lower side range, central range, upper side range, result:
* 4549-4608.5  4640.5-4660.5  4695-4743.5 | 2.1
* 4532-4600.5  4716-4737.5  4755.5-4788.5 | 5.2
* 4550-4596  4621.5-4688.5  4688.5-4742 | 8.2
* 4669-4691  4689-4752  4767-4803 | 4.1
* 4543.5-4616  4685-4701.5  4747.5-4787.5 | 3.8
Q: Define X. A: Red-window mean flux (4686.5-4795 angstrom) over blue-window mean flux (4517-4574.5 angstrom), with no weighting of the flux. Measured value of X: 0.4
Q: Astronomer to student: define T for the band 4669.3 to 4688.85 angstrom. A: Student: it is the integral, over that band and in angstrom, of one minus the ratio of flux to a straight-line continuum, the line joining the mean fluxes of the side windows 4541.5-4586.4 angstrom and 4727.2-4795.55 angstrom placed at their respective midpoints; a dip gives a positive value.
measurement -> 5.3 angstrom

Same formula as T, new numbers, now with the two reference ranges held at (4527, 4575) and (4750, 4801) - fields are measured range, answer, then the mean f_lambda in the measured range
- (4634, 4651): 4.6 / 17.3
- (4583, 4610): 5.9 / 21.1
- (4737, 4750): 2.9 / 12.5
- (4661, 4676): 4.5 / 15.1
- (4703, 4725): 5.9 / 13.4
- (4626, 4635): 2.2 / 18.5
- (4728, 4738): 2.7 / 12.3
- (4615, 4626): 3.4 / 17.3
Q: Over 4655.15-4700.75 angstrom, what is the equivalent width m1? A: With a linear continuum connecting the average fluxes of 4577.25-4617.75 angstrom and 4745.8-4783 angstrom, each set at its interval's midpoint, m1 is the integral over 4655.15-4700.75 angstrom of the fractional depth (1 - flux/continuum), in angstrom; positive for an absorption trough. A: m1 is 7.4 angstrom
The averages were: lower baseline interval 20.9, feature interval 14.5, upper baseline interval 13.3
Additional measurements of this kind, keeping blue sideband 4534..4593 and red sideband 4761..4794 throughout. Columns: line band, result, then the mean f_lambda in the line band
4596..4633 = 8.4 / 18.8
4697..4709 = 3.2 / 13.7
